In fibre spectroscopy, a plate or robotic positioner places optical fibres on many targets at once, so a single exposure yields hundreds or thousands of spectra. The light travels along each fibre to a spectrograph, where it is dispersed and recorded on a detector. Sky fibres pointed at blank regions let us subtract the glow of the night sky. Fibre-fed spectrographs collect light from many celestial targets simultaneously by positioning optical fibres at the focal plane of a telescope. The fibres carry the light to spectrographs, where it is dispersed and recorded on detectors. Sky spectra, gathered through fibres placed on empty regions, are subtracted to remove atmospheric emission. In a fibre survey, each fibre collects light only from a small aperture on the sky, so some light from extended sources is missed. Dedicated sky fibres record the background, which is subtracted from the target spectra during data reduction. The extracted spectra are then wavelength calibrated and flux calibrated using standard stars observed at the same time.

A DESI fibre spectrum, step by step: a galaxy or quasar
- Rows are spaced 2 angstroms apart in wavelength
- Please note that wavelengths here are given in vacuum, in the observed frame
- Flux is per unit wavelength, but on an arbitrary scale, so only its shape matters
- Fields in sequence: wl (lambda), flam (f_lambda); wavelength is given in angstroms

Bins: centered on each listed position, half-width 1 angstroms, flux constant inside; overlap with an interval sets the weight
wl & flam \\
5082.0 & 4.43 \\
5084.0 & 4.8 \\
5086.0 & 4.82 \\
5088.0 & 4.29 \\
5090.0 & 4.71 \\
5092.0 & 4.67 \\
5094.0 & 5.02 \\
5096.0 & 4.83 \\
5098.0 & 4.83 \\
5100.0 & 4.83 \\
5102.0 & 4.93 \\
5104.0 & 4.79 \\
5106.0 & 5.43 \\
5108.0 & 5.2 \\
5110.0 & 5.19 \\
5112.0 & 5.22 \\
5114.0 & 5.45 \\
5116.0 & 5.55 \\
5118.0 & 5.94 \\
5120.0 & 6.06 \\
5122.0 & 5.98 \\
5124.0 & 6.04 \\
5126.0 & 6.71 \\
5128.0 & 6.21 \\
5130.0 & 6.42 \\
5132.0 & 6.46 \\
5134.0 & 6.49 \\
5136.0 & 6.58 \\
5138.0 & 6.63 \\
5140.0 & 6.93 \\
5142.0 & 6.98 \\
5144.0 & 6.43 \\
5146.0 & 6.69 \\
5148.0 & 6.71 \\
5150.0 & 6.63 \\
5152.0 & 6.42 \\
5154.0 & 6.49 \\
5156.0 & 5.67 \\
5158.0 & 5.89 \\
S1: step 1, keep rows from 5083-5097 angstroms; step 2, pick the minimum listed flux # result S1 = 4.29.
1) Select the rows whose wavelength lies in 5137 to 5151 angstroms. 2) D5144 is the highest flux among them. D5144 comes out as 6.98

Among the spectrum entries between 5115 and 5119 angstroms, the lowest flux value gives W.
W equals 5.55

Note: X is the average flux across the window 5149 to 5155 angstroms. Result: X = 6.51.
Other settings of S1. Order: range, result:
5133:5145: 6.43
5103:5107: 4.79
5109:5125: 5.19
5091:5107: 4.67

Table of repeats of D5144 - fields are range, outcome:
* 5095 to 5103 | 4.93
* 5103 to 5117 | 5.55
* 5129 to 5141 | 6.93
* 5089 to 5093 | 4.71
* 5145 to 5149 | 6.71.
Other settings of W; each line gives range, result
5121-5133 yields 5.98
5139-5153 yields 6.42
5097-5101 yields 4.83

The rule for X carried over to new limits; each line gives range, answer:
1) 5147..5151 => 6.67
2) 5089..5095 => 4.8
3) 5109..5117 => 5.35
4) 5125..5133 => 6.45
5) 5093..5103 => 4.89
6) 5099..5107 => 4.99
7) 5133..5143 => 6.72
